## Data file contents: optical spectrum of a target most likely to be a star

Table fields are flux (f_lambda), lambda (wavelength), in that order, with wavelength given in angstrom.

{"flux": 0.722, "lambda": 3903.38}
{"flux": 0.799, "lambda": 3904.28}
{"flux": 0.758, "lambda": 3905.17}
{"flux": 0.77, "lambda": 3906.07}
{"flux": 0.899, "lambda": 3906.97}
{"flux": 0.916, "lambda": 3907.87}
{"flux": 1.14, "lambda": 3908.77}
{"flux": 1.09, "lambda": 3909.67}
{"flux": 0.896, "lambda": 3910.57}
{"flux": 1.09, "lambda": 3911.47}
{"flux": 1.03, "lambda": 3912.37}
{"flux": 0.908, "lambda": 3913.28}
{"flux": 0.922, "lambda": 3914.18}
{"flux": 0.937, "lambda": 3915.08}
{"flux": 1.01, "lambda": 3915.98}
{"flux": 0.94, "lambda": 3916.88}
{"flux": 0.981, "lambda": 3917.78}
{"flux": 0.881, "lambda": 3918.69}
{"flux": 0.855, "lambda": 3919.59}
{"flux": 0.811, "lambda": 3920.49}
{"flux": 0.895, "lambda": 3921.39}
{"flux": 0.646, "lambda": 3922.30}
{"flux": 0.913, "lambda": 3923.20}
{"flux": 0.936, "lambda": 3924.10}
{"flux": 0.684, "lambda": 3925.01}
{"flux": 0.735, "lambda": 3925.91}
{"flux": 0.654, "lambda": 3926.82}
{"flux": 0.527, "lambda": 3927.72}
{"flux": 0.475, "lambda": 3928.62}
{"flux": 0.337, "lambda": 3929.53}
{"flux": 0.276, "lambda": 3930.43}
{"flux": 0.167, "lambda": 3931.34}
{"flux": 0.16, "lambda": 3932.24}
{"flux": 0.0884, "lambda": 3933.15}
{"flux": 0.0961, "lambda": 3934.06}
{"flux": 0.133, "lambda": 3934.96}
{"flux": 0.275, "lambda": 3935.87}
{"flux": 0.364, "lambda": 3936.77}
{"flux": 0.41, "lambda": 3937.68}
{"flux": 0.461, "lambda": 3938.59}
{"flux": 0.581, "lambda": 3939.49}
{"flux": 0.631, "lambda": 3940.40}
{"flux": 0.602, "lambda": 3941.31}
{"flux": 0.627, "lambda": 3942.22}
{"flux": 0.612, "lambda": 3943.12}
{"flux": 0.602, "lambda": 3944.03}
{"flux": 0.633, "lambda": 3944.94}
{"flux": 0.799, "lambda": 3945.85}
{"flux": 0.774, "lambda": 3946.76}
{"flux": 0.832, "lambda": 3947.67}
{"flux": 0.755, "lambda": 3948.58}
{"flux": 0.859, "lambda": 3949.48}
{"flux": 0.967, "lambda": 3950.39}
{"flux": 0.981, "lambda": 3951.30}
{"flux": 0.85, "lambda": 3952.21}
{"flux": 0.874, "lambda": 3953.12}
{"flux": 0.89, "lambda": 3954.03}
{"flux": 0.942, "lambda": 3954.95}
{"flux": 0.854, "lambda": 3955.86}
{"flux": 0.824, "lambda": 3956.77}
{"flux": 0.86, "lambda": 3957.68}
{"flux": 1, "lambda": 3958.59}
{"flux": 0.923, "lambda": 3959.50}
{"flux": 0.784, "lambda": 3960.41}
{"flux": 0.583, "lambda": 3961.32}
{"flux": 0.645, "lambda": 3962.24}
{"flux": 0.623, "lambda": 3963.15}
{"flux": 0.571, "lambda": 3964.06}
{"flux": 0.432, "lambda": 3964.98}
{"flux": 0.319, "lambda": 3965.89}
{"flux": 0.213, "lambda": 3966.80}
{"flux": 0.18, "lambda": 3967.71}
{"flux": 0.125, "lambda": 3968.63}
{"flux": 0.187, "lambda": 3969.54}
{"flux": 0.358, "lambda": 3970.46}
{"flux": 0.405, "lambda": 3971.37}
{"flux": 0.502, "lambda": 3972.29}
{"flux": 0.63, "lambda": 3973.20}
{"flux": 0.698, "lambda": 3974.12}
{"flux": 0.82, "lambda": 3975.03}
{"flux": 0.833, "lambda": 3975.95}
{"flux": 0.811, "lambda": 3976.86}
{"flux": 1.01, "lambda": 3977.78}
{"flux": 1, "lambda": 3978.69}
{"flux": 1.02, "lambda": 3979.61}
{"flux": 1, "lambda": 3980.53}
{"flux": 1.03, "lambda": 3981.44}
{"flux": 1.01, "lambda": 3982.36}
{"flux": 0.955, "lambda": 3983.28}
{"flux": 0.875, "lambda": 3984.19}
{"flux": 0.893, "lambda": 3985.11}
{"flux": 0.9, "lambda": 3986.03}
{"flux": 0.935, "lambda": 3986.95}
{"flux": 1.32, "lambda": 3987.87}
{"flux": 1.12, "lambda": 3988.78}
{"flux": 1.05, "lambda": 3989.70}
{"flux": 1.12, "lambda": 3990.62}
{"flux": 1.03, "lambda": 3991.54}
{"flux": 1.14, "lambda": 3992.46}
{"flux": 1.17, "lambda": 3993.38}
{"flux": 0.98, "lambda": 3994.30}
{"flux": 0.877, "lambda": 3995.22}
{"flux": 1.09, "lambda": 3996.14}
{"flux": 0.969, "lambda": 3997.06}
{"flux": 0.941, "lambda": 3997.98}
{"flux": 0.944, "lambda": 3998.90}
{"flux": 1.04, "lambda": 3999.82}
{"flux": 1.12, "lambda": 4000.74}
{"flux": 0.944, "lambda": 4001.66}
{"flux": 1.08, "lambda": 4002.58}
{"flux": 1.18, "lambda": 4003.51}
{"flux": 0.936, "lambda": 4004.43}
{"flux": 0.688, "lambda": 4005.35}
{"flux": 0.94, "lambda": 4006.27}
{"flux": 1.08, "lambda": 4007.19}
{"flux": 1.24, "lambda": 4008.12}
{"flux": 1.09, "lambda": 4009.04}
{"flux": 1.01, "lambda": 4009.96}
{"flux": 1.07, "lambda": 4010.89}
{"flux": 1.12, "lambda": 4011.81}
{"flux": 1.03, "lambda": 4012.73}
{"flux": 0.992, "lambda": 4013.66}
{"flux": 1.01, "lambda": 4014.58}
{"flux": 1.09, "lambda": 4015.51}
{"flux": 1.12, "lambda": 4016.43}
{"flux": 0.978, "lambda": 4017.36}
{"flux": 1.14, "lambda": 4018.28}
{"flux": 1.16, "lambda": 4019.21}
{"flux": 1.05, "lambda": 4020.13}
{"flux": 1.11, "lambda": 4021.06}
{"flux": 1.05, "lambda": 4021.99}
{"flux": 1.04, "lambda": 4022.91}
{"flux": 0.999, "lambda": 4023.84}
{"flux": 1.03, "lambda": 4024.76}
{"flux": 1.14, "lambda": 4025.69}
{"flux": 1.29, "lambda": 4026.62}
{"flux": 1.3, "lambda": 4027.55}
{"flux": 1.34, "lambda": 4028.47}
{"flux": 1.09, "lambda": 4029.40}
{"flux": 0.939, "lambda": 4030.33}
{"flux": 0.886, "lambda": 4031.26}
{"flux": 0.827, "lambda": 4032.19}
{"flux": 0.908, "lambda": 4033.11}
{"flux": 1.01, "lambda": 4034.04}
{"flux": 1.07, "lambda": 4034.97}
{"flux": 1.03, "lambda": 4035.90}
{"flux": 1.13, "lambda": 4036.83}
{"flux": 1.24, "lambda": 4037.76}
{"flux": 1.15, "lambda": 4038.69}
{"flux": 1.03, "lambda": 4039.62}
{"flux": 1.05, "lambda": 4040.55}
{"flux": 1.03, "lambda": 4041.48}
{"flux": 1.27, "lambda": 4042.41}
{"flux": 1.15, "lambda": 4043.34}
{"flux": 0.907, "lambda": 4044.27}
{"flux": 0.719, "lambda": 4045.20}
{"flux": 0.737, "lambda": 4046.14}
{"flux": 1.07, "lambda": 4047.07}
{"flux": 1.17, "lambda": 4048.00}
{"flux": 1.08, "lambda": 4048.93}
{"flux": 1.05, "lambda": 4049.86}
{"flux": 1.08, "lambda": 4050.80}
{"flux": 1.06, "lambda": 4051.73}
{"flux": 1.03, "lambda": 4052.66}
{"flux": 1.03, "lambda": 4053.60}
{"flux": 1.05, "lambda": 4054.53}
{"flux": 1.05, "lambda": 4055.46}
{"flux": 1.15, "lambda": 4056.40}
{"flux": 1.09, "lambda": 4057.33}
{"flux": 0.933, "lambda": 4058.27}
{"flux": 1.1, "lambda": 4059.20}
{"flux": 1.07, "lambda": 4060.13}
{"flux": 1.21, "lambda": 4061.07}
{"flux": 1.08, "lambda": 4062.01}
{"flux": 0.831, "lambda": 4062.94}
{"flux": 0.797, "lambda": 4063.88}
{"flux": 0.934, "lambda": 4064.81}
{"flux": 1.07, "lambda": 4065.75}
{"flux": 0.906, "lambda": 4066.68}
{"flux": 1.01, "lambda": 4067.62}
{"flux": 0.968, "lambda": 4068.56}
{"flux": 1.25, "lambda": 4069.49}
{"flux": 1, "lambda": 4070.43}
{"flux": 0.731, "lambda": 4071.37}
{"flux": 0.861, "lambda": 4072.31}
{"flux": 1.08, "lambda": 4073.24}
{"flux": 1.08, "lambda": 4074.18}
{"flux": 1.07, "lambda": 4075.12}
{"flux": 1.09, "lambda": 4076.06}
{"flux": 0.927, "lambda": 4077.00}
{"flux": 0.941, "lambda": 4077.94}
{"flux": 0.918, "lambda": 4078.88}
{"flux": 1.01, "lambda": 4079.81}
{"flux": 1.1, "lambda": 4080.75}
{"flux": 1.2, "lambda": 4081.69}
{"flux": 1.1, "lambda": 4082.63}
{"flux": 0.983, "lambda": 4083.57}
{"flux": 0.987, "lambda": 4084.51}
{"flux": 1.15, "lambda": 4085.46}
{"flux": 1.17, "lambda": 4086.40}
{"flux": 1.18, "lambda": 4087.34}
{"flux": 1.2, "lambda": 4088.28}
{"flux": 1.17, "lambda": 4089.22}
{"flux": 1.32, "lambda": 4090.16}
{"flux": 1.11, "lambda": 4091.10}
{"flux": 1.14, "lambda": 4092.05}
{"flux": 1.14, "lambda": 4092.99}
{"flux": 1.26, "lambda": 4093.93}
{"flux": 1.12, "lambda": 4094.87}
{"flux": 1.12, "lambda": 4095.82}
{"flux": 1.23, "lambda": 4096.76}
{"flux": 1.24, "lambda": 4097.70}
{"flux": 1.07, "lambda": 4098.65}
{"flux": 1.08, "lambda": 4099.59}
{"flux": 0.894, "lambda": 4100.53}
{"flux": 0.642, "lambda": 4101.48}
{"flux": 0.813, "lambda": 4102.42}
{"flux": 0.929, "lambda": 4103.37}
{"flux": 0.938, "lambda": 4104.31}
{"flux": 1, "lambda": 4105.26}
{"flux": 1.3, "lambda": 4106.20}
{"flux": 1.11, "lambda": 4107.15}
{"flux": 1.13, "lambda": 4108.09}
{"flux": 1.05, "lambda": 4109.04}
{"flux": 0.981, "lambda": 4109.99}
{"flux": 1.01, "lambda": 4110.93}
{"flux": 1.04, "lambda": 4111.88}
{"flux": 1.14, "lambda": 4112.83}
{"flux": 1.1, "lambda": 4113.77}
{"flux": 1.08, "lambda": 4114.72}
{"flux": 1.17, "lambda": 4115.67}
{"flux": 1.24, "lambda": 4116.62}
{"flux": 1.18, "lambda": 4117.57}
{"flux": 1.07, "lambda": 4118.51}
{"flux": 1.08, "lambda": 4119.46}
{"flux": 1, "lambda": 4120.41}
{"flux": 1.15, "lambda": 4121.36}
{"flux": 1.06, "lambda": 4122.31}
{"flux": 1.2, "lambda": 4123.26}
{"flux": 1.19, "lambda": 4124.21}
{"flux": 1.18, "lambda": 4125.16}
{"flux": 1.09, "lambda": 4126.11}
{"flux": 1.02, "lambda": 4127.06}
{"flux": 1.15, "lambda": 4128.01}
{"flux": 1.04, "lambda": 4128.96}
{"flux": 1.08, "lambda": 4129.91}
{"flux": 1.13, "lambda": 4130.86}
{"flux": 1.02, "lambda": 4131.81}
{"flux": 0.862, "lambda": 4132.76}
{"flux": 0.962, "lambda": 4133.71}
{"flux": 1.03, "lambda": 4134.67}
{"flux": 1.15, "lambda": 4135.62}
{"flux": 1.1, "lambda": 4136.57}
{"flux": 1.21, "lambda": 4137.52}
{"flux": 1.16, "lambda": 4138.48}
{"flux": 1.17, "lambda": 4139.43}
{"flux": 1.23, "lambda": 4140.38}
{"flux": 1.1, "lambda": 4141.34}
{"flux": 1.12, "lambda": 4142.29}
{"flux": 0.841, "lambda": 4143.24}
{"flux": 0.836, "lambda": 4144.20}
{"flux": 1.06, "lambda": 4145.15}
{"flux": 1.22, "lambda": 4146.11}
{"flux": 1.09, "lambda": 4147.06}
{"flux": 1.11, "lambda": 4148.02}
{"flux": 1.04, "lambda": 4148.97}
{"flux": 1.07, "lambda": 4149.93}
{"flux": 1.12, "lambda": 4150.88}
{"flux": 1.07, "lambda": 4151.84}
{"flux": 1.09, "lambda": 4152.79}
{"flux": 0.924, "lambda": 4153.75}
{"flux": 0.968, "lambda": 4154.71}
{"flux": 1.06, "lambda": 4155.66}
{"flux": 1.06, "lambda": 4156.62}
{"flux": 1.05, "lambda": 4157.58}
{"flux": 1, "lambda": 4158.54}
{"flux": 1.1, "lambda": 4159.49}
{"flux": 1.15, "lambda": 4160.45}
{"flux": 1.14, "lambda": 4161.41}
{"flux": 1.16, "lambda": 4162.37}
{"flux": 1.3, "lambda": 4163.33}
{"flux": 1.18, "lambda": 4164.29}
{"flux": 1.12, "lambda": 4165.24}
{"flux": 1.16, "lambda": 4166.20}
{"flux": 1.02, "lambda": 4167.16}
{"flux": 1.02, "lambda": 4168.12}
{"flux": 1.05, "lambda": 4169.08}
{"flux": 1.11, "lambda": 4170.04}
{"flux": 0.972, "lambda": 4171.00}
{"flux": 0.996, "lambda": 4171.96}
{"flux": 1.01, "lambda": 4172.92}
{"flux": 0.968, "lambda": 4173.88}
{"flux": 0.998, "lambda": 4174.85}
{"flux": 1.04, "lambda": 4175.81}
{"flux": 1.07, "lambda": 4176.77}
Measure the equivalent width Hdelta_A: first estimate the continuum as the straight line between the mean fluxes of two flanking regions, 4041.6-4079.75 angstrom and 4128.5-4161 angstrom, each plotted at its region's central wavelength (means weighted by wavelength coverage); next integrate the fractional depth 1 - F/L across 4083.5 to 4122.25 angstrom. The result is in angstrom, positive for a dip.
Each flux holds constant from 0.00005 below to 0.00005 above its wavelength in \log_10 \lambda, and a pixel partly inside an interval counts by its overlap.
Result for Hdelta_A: -1.93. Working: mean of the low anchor 1.01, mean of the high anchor 1.07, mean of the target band 1.09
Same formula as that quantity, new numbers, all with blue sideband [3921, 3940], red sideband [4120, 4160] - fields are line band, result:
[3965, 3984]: -1.67 angstrom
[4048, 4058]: -3.01 angstrom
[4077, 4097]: -4.22 angstrom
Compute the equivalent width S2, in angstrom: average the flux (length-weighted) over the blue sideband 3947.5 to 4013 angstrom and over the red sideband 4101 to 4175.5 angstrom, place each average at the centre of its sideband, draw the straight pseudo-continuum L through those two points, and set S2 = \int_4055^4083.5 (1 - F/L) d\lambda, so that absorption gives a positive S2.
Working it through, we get -1.1 angstrom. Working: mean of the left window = 0.863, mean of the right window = 1.07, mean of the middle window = 1.02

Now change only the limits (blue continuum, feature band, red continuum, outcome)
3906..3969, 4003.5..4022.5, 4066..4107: -3.79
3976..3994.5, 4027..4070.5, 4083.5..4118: 0.70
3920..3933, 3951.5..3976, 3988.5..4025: 4.83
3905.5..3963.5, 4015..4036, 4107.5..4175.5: -4.55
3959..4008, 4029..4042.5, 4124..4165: -1.79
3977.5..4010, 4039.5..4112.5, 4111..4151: 1.16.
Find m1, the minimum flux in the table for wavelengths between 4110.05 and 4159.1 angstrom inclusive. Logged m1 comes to 0.836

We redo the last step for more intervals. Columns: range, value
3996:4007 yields 0.688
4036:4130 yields 0.642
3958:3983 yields 0.125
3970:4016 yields 0.358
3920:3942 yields 0.0884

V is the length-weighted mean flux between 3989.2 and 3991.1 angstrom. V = 1.08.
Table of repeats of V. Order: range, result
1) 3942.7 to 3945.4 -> 0.615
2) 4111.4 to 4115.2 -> 1.09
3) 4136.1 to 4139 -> 1.16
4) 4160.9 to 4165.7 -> 1.18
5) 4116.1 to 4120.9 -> 1.11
